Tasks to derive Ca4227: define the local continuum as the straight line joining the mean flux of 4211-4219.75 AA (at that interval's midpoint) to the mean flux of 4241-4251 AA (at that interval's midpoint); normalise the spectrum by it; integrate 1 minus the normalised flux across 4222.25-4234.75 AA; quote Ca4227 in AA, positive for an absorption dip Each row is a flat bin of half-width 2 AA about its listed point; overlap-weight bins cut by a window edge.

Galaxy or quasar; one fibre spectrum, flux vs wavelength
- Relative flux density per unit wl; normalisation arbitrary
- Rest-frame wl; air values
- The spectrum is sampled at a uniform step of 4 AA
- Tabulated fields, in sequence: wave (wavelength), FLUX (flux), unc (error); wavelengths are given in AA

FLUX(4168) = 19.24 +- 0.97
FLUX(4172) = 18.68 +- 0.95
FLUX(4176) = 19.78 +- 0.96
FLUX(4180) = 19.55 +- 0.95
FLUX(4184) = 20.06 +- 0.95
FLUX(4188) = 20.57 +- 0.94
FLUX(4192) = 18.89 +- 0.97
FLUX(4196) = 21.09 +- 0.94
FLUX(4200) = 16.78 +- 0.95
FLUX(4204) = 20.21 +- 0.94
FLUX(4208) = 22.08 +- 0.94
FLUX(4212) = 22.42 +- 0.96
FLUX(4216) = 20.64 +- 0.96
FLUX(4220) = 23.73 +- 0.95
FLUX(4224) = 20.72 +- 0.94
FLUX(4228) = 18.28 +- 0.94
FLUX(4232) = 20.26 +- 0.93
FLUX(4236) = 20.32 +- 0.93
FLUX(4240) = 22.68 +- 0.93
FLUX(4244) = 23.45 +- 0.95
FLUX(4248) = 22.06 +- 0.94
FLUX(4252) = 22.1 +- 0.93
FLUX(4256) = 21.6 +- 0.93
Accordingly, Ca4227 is 1.4 AA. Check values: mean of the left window 21.9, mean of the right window 22.7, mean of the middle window 19.8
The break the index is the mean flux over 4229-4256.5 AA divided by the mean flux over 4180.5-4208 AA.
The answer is 1.10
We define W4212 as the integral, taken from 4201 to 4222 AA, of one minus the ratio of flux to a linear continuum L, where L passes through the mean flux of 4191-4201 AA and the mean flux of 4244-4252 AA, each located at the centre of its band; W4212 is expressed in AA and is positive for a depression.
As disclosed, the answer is -1.5 AA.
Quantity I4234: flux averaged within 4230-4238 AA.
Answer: 20.3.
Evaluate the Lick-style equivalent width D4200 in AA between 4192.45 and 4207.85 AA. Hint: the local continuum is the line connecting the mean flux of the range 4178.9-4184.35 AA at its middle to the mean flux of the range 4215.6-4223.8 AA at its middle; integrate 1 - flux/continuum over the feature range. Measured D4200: 1.0 AA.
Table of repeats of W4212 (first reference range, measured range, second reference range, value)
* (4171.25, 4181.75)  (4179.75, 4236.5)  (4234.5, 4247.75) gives 1.0 AA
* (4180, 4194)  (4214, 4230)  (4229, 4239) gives -0.5 AA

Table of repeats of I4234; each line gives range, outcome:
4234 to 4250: 22.1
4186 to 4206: 19.5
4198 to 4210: 19.7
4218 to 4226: 22.2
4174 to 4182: 19.7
